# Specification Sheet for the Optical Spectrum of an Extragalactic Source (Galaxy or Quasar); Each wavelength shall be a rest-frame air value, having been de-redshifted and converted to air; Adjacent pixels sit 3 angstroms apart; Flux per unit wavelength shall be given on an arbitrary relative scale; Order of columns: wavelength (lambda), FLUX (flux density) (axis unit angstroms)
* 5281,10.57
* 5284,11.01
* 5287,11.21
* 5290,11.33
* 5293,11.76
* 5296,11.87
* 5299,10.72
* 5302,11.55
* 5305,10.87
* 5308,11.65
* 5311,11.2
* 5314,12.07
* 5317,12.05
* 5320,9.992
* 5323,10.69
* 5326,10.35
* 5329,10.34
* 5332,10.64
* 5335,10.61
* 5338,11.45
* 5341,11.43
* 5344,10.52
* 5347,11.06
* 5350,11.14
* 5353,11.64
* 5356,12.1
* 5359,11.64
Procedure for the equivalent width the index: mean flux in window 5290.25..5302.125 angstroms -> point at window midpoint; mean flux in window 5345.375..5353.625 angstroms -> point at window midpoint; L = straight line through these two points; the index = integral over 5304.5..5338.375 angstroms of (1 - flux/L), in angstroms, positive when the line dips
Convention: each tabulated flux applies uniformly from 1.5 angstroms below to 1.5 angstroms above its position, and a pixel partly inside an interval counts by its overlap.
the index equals 1.1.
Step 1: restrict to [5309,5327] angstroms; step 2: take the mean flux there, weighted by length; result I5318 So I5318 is 11.1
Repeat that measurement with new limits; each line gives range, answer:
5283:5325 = 11.3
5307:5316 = 11.7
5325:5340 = 10.7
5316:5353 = 10.9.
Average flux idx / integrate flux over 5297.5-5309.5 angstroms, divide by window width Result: 11.2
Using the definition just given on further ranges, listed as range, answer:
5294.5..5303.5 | 11.4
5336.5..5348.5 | 11.1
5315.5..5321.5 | 11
